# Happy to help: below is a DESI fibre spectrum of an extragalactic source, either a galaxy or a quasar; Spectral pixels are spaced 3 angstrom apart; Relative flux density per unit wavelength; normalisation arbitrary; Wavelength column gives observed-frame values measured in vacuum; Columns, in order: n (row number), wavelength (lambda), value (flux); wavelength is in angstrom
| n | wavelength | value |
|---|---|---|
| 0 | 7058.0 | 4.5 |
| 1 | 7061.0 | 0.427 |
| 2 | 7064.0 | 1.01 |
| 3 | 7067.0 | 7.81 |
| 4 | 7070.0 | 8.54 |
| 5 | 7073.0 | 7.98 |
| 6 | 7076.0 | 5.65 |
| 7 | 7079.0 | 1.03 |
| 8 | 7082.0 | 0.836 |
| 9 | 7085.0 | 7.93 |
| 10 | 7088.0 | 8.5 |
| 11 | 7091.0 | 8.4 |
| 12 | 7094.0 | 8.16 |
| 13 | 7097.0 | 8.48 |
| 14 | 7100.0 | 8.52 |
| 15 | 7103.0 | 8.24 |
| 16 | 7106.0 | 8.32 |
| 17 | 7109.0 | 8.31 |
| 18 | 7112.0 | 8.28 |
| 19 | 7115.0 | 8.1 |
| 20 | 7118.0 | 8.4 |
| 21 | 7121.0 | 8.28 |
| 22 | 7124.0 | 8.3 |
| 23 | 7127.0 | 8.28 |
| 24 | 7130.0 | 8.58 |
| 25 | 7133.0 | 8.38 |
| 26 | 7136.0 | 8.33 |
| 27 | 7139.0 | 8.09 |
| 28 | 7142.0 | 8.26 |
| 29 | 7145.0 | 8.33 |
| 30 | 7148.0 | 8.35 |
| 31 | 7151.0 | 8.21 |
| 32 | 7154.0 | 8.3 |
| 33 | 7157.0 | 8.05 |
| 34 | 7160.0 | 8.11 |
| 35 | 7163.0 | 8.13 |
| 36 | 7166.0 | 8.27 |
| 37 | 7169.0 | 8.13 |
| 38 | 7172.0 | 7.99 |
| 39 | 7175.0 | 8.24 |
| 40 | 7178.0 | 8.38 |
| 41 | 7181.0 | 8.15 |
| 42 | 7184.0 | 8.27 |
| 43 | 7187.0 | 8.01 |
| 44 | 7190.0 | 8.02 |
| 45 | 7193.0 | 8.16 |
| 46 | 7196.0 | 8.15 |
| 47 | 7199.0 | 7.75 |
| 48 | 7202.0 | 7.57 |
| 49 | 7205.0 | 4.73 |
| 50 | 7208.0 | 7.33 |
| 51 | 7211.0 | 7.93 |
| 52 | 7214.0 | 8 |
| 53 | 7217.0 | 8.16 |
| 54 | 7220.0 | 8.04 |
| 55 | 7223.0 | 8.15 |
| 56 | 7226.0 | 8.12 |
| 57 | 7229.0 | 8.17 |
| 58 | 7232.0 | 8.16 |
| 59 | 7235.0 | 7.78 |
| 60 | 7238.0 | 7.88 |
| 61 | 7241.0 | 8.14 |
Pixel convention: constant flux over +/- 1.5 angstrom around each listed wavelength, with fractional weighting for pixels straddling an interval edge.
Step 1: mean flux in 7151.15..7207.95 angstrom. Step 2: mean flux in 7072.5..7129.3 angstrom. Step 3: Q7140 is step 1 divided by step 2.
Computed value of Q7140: 1.1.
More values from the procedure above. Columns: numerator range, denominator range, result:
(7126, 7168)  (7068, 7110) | 1.17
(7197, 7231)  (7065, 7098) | 1.17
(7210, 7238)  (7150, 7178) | 0.99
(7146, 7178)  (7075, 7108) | 1.21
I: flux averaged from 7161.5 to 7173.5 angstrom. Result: 8.13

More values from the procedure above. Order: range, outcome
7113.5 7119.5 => 8.25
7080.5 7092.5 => 6.42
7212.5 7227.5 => 8.09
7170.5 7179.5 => 8.2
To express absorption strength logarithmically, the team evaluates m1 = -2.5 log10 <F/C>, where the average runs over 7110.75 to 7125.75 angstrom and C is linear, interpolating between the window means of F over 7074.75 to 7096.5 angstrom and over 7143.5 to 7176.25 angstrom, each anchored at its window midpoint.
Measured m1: -0.20 mag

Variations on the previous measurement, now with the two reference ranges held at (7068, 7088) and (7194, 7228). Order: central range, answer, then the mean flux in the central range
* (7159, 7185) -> -0.16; 8.19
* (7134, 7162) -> -0.23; 8.23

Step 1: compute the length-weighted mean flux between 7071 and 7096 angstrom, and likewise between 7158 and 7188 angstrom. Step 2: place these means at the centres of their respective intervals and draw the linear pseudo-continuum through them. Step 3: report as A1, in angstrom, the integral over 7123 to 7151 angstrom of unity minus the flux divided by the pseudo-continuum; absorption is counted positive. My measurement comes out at -3.7 angstrom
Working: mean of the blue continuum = 6.16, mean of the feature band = 8.32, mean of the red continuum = 8.17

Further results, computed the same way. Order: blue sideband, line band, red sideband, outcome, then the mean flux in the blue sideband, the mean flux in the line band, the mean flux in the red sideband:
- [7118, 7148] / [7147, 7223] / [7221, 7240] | 2.2 angstrom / 8.32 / 7.94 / 8.05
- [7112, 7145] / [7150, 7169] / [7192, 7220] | -0.4 angstrom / 8.3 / 8.17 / 7.55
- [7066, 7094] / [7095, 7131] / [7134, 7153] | -4.9 angstrom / 6.37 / 8.33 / 8.27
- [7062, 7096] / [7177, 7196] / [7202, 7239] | -2.3 angstrom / 5.94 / 8.16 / 7.7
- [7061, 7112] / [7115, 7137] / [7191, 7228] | -4.4 angstrom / 6.59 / 8.35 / 7.69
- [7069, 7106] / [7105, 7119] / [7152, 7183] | -1.9 angstrom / 6.89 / 8.28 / 8.18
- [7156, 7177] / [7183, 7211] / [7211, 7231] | 1.9 angstrom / 8.14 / 7.56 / 8.09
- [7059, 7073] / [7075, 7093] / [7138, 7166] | 0.5 angstrom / 4.83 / 5.46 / 8.21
